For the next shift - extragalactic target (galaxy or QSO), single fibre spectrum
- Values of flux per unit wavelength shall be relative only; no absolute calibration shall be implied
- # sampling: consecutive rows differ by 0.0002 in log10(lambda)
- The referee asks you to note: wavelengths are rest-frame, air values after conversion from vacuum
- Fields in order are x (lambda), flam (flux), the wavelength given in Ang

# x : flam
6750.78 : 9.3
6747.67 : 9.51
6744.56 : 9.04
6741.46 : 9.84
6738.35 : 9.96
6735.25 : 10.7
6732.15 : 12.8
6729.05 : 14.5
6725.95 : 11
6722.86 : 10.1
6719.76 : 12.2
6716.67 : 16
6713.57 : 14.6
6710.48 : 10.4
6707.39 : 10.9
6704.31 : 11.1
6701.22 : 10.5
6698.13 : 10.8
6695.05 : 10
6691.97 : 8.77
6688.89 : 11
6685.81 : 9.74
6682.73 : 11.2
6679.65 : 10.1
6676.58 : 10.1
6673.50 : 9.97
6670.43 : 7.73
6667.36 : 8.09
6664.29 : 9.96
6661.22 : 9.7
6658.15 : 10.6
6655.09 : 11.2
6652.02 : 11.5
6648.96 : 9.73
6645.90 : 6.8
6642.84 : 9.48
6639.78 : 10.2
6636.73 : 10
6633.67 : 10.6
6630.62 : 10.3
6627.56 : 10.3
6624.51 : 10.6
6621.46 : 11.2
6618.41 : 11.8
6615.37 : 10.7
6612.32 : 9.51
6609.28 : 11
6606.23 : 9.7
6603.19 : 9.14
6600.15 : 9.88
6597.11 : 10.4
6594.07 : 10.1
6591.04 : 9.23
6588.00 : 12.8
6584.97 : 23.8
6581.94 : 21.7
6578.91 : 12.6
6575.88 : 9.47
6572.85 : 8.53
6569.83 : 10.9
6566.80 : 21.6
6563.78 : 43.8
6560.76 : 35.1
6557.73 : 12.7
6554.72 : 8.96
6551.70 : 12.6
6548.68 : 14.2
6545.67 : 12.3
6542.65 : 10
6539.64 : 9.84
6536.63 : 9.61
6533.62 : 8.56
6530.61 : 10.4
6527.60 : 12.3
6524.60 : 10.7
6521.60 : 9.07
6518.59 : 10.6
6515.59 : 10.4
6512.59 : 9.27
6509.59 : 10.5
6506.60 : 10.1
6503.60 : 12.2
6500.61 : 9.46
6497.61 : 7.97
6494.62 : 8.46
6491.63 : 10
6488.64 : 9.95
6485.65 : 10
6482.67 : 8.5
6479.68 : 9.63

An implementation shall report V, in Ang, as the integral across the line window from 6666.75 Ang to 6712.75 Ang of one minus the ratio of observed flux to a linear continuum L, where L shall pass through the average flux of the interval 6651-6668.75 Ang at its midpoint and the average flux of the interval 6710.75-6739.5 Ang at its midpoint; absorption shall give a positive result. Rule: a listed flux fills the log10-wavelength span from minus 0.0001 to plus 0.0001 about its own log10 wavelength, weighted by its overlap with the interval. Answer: 4.3 Ang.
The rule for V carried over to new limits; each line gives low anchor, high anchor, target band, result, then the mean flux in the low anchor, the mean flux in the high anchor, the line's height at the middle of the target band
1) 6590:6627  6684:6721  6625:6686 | 5.2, 10.3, 11.3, 10.8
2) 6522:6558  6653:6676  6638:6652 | 0.7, 10.9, 9.67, 9.86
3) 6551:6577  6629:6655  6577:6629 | 8.2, 18.5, 9.9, 14.2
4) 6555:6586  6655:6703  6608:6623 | 4.5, 19.5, 9.93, 15.5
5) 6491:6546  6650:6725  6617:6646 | 0.5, 10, 10.7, 10.5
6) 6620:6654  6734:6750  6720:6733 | -3.0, 10.1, 9.77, 9.81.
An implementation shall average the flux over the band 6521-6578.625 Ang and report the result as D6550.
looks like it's 14.3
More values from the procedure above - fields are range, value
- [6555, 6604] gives 16.3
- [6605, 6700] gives 10.1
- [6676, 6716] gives 10.8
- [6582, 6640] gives 11.4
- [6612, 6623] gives 10.9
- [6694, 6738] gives 11.8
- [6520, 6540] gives 10.1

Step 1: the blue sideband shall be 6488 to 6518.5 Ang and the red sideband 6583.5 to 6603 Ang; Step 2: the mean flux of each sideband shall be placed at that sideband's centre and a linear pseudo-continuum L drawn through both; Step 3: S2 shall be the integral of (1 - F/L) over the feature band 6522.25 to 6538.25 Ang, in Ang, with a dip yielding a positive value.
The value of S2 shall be 0.6 Ang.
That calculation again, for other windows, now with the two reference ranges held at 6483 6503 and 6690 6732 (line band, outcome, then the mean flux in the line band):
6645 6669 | 2.9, 9.76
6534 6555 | -2.4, 11.1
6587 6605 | 0.5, 10.2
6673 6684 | 0.9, 10.4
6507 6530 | -1.8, 10.4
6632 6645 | 1.2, 9.92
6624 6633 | 0.3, 10.4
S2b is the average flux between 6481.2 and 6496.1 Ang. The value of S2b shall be 9.39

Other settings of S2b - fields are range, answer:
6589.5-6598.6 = 9.91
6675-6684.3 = 10.5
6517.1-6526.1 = 10.1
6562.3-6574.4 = 21.1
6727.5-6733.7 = 13.6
